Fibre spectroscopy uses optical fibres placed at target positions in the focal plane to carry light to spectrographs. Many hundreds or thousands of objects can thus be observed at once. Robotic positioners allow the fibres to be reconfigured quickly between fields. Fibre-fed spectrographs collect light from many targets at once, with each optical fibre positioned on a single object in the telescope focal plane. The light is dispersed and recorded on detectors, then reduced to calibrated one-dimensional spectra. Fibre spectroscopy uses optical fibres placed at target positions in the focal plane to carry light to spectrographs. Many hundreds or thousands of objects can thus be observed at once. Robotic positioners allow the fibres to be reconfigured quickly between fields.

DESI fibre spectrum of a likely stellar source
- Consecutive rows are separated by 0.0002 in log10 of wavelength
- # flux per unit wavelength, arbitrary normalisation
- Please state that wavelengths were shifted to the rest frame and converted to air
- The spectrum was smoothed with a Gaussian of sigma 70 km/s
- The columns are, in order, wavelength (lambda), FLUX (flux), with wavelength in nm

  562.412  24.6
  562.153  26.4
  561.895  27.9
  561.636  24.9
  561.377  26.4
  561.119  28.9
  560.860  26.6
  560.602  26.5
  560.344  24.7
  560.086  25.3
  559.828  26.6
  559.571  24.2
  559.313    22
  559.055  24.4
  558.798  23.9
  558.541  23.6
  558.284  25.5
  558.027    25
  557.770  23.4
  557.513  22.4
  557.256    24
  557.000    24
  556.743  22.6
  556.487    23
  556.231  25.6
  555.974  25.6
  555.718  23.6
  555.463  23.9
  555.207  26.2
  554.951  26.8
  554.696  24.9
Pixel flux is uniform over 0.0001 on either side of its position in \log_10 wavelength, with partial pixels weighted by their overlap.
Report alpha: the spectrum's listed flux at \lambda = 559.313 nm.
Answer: 22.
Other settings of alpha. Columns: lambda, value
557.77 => 23.4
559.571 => 24.2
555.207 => 26.2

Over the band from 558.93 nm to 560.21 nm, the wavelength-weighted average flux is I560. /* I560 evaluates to 24.5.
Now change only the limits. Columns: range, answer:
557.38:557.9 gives 22.9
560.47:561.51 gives 27.1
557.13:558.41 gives 24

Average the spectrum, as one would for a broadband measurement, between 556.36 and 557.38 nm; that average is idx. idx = 23.4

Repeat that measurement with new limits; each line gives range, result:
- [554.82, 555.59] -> 25.6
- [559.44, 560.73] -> 25.5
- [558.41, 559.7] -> 23.6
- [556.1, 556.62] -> 24.3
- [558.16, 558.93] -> 24.4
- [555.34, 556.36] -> 24.7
